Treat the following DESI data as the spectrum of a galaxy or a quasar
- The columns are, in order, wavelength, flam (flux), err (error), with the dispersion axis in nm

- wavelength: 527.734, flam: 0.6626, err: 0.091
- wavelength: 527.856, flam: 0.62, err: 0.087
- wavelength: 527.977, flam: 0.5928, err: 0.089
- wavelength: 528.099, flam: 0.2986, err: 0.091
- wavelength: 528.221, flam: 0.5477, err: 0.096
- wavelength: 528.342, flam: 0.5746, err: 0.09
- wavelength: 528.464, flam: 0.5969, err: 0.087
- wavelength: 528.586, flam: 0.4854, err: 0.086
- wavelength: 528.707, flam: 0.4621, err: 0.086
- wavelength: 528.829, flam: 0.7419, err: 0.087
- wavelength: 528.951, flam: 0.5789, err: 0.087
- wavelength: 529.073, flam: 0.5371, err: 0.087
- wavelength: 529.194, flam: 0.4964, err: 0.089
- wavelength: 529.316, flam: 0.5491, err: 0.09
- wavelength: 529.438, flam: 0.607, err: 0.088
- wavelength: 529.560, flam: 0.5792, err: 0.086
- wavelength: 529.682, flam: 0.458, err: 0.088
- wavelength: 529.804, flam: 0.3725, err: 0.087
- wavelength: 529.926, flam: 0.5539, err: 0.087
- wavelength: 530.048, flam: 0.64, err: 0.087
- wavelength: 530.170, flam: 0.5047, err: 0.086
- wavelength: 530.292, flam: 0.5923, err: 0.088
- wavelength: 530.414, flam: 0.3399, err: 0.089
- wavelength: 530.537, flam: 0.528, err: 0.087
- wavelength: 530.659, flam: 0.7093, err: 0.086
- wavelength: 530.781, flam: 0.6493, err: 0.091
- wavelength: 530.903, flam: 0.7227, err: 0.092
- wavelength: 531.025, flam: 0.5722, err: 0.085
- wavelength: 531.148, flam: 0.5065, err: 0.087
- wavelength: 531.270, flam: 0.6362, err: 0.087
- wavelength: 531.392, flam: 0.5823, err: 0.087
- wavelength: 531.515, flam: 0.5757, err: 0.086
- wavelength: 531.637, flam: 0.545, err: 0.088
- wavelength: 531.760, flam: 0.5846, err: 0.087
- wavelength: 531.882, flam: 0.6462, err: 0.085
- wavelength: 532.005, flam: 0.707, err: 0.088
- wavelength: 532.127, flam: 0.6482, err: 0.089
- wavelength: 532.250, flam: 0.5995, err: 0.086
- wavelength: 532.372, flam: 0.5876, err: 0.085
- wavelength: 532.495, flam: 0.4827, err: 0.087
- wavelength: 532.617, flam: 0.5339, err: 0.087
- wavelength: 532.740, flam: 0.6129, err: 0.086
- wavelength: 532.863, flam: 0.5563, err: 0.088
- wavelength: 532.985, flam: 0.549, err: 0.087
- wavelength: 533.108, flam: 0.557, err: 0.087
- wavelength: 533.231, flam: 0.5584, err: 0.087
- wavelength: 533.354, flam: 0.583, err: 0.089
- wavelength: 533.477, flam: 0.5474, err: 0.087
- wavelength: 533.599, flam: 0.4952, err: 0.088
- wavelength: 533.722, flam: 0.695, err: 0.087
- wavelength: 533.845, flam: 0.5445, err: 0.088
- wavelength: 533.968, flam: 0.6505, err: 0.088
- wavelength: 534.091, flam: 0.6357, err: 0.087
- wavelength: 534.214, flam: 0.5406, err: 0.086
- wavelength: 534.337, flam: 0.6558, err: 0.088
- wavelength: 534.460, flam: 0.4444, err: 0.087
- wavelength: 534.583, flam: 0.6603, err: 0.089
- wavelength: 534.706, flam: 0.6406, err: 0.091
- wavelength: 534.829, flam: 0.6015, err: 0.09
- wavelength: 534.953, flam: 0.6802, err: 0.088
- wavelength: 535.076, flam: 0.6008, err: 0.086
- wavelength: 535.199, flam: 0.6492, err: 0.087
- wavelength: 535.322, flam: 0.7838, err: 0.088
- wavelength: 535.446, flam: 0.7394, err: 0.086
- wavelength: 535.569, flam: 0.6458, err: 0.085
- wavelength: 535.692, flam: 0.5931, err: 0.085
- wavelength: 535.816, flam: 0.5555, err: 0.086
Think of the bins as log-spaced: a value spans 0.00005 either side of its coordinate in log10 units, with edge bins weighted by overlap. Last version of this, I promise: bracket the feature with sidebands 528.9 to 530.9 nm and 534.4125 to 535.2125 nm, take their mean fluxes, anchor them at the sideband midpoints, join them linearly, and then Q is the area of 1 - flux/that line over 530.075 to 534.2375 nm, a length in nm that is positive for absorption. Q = -0.04 nm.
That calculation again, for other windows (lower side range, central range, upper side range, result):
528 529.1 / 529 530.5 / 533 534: 0.07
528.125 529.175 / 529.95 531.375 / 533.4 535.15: -0.03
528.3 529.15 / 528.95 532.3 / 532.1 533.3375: -0.03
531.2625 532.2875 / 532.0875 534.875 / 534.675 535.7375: 0.24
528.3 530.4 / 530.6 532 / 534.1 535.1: -0.12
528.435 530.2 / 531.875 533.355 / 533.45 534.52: -0.04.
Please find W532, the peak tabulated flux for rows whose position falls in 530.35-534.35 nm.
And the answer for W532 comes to 0.7227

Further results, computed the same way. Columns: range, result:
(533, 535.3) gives 0.695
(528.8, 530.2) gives 0.7419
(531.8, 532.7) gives 0.707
